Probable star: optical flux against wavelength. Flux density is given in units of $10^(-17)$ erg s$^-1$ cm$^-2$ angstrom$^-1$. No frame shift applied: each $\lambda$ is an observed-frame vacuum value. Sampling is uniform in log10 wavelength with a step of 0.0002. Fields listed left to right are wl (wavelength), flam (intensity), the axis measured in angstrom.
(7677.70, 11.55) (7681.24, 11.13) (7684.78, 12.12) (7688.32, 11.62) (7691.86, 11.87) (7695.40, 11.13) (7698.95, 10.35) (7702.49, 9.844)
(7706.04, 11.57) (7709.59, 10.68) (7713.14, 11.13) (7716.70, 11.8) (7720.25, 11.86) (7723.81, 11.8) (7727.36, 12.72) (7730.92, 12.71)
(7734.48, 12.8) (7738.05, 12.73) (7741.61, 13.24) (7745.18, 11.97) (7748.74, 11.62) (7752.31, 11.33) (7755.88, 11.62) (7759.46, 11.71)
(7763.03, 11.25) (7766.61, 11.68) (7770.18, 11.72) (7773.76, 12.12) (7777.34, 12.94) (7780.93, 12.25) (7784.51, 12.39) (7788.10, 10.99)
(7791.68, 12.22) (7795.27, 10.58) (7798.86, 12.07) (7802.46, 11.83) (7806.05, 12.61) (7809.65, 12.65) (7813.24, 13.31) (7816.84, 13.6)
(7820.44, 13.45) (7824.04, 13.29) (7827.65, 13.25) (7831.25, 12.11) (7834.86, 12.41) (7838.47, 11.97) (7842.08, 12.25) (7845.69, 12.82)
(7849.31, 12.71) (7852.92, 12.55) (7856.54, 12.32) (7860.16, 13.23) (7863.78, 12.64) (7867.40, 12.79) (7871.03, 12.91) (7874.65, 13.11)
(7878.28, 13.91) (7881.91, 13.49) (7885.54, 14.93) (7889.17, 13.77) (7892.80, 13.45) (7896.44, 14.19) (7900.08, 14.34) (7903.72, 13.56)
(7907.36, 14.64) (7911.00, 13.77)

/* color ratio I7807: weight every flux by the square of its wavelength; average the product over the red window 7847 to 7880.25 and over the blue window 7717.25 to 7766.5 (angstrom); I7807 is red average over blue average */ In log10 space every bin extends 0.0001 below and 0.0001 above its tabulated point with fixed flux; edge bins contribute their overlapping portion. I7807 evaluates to 1.10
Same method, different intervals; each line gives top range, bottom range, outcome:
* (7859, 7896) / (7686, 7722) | 1.26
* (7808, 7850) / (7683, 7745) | 1.12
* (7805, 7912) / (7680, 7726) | 1.21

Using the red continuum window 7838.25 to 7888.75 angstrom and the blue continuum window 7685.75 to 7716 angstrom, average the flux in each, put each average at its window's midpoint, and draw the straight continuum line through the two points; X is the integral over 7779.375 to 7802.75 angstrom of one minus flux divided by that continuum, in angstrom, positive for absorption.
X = 0.8 angstrom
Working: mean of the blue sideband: 11.1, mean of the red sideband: 13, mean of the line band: 11.8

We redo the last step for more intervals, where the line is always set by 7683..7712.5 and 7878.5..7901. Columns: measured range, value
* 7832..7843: 0.9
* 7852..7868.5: 1.0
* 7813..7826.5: -0.5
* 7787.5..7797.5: 1.0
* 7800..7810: 0.3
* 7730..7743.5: -1.3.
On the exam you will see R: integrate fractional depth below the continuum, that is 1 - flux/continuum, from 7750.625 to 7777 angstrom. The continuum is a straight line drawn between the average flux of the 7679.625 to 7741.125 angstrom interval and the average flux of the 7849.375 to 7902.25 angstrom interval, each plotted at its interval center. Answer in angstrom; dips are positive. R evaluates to 1.1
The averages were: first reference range 11.7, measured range 11.7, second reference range 13.4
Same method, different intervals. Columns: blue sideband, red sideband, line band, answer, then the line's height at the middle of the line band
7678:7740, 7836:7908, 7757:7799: 1.7 angstrom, 12.3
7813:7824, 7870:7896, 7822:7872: 3.3 angstrom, 13.6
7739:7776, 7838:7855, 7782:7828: -0.9 angstrom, 12.2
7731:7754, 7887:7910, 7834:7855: 1.5 angstrom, 13.4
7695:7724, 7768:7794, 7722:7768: -2.1 angstrom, 11.6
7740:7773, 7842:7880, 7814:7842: -0.7 angstrom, 12.5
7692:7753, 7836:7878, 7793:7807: 0.6 angstrom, 12.3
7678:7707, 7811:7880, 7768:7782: -0.2 angstrom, 12.1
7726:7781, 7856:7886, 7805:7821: -0.5 angstrom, 12.7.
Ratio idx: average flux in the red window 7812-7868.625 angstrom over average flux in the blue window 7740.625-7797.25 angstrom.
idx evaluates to 1.08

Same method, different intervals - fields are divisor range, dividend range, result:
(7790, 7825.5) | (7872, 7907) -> 1.10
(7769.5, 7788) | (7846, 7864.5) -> 1.04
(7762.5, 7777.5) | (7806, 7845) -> 1.08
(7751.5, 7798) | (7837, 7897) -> 1.11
